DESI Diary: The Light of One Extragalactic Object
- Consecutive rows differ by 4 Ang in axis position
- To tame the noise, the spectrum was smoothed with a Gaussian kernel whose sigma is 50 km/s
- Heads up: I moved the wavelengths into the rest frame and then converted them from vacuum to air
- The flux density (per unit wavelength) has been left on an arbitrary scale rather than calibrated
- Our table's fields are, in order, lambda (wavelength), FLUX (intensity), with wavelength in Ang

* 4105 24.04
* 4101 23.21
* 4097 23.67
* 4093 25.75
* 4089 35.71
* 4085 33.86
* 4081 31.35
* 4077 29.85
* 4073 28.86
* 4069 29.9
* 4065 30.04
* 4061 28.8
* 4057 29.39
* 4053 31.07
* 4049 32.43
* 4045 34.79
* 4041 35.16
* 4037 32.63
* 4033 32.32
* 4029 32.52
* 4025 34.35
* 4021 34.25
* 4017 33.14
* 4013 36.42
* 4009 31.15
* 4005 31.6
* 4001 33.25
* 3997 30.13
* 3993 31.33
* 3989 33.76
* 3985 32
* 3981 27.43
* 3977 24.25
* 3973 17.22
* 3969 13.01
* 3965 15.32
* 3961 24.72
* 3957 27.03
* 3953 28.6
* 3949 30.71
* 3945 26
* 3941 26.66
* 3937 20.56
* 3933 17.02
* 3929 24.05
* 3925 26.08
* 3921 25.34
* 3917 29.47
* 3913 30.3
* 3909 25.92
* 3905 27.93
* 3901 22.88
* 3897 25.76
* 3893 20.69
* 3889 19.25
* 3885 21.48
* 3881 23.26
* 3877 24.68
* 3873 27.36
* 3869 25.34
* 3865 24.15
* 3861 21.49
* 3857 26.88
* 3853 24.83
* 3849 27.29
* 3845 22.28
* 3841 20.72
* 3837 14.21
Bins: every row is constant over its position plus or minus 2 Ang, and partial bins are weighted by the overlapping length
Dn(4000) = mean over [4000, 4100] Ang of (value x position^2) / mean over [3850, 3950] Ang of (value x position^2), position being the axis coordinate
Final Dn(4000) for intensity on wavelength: 1.4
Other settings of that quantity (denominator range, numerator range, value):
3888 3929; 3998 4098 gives 1.34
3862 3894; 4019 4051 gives 1.56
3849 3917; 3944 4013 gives 1.16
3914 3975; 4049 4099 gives 1.36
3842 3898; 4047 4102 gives 1.38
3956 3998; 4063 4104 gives 1.23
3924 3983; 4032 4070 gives 1.43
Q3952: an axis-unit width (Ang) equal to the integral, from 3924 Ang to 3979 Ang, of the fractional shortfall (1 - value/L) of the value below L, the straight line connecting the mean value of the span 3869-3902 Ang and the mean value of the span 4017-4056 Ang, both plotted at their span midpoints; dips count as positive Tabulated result 9.2 Ang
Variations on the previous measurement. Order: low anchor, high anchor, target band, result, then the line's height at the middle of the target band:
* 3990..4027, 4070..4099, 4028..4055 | -1.2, 31.6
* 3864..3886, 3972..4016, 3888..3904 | 1.8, 25.5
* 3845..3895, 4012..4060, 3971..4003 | 1.8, 30.3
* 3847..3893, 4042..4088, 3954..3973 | 5.0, 27.4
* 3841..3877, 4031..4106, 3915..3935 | 1.5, 26.4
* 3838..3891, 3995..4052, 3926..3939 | 3.1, 27.7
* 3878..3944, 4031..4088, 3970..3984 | 2.3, 27.5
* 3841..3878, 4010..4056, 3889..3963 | 7.0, 28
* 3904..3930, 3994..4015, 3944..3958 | 0.4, 29.2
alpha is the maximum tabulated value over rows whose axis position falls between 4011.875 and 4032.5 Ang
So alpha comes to 36.42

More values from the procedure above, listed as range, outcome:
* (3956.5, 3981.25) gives 27.43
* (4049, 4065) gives 32.43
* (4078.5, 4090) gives 35.71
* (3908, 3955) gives 30.71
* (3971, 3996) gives 33.76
